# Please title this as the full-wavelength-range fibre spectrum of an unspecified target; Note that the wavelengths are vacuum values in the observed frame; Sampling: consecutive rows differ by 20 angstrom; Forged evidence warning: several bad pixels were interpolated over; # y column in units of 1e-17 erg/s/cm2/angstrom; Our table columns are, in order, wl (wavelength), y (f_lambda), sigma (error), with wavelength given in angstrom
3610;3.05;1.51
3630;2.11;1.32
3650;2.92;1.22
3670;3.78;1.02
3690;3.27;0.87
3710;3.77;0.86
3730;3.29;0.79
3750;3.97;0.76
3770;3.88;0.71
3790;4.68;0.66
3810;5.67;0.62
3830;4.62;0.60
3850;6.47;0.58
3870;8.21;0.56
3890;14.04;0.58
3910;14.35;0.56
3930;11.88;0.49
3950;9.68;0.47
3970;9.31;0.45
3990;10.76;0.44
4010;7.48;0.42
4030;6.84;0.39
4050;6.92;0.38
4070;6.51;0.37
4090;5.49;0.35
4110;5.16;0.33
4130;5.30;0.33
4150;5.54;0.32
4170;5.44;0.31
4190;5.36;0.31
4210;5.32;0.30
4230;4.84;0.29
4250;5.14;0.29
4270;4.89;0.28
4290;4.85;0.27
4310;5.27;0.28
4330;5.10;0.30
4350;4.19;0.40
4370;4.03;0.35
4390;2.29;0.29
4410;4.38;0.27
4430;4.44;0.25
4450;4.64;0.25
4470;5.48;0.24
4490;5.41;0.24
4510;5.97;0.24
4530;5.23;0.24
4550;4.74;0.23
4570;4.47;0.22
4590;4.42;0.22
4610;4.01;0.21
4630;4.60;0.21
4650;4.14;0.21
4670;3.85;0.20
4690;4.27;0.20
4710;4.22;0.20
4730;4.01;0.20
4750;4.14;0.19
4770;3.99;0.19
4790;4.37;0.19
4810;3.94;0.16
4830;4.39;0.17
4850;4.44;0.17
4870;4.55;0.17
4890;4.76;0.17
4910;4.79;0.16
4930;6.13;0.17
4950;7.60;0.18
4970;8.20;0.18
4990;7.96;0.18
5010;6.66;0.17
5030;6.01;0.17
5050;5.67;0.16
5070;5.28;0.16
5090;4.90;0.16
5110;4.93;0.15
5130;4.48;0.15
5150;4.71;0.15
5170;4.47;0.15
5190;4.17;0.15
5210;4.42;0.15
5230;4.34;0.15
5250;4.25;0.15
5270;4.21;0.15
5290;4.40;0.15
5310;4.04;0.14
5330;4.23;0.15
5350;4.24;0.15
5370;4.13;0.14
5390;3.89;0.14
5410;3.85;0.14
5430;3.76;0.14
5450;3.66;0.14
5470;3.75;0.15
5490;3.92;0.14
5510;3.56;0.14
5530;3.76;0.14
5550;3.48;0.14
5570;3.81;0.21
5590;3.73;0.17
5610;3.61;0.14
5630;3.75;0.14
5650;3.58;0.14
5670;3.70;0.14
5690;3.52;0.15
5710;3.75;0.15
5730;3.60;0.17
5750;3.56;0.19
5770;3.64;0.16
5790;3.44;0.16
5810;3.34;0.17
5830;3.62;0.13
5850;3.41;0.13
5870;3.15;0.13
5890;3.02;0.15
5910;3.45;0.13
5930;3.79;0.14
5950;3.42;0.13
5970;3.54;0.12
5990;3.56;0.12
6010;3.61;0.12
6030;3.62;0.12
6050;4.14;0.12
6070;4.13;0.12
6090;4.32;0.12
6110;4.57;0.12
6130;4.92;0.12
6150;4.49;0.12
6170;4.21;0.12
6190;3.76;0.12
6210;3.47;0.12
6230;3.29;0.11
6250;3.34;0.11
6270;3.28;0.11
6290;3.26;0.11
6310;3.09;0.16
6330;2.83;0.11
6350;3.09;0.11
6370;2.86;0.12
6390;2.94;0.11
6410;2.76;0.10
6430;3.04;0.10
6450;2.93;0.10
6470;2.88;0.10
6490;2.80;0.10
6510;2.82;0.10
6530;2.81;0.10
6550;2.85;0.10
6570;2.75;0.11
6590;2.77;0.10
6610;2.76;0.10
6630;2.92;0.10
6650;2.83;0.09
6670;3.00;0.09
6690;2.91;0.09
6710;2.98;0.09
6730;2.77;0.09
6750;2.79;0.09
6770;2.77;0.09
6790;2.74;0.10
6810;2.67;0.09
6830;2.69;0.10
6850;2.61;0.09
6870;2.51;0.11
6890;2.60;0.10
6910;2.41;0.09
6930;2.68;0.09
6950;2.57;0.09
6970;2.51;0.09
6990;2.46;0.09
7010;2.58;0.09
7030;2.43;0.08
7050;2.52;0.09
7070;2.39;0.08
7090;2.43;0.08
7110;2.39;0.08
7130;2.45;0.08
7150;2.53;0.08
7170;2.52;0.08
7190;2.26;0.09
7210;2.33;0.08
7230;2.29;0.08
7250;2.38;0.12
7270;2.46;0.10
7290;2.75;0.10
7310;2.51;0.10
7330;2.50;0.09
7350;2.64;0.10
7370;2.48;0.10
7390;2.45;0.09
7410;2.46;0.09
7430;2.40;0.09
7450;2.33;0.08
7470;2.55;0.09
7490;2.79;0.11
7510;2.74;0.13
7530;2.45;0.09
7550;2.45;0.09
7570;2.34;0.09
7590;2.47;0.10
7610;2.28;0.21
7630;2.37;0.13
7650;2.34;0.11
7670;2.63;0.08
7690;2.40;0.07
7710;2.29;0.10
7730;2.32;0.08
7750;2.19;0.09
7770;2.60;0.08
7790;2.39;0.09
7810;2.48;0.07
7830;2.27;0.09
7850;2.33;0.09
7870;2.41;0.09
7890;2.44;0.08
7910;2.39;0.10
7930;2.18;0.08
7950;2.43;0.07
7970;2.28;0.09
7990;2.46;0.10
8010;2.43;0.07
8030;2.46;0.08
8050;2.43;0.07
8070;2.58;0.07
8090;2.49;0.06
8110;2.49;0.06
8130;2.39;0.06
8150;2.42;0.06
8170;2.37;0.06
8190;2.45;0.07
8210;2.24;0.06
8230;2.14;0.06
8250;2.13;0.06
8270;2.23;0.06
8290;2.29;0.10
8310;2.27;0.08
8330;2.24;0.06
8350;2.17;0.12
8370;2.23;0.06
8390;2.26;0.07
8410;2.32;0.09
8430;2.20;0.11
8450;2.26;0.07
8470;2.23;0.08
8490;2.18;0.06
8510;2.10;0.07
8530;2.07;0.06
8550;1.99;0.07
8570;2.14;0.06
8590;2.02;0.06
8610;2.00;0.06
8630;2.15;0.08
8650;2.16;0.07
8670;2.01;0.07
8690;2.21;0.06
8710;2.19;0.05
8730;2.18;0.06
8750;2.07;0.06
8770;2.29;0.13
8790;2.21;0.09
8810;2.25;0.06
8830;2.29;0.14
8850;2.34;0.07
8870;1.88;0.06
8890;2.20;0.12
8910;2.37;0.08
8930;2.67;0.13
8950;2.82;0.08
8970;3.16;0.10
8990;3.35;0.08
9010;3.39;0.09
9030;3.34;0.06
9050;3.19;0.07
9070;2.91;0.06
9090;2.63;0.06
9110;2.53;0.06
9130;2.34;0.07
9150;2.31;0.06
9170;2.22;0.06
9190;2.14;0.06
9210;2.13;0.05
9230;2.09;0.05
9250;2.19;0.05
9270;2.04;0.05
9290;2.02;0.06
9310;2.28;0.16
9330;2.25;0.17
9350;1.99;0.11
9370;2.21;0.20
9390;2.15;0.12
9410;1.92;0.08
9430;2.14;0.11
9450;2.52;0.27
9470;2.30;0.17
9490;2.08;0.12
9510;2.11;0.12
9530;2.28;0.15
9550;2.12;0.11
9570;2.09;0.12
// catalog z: 2.22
